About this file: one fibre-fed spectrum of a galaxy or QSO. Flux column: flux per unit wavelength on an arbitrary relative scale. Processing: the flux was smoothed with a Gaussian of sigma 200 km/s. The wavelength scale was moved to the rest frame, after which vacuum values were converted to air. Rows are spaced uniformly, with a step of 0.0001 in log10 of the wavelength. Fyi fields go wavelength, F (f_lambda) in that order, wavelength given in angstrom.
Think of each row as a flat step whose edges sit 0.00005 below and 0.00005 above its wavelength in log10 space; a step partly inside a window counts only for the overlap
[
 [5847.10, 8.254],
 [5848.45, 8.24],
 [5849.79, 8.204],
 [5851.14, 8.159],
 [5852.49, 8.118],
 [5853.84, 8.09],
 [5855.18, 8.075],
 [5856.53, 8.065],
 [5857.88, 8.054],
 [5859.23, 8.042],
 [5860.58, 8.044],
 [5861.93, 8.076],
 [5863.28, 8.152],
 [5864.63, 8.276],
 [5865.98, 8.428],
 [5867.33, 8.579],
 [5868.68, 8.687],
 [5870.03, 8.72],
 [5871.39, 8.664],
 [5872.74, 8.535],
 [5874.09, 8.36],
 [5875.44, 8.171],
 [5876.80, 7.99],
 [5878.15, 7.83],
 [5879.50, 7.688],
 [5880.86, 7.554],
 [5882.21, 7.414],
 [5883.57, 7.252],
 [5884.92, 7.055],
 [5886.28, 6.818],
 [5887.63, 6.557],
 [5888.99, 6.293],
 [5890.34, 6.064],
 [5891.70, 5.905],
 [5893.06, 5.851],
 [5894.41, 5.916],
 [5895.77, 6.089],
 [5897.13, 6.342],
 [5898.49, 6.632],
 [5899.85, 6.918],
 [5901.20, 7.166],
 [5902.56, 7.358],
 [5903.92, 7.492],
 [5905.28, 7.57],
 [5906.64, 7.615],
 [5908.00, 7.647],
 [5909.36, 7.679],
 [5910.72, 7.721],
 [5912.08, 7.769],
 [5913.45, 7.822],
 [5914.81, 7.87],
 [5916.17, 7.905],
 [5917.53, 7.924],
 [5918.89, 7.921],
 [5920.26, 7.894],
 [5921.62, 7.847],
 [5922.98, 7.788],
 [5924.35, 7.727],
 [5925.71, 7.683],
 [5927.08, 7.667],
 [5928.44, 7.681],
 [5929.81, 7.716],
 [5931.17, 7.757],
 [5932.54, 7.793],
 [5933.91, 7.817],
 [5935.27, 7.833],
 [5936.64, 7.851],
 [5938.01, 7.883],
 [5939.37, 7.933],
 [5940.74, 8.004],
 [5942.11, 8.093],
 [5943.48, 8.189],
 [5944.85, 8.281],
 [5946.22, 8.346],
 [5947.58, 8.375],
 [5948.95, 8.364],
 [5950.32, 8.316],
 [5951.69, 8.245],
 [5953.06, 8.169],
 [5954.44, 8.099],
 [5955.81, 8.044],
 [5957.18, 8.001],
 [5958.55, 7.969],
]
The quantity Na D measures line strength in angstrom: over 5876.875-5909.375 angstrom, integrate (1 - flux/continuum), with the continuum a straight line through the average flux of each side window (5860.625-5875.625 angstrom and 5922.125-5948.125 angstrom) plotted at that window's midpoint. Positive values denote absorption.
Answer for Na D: 5.0 angstrom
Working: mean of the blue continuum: 8.42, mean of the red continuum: 7.92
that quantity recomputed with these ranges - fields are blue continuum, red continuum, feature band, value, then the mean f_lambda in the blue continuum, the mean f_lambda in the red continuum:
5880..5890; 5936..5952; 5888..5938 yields 1.29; 6.97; 8.16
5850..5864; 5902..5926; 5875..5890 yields 1.22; 8.09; 7.74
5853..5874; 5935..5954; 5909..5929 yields 0.96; 8.3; 8.14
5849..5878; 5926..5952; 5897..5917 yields 1.58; 8.25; 8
